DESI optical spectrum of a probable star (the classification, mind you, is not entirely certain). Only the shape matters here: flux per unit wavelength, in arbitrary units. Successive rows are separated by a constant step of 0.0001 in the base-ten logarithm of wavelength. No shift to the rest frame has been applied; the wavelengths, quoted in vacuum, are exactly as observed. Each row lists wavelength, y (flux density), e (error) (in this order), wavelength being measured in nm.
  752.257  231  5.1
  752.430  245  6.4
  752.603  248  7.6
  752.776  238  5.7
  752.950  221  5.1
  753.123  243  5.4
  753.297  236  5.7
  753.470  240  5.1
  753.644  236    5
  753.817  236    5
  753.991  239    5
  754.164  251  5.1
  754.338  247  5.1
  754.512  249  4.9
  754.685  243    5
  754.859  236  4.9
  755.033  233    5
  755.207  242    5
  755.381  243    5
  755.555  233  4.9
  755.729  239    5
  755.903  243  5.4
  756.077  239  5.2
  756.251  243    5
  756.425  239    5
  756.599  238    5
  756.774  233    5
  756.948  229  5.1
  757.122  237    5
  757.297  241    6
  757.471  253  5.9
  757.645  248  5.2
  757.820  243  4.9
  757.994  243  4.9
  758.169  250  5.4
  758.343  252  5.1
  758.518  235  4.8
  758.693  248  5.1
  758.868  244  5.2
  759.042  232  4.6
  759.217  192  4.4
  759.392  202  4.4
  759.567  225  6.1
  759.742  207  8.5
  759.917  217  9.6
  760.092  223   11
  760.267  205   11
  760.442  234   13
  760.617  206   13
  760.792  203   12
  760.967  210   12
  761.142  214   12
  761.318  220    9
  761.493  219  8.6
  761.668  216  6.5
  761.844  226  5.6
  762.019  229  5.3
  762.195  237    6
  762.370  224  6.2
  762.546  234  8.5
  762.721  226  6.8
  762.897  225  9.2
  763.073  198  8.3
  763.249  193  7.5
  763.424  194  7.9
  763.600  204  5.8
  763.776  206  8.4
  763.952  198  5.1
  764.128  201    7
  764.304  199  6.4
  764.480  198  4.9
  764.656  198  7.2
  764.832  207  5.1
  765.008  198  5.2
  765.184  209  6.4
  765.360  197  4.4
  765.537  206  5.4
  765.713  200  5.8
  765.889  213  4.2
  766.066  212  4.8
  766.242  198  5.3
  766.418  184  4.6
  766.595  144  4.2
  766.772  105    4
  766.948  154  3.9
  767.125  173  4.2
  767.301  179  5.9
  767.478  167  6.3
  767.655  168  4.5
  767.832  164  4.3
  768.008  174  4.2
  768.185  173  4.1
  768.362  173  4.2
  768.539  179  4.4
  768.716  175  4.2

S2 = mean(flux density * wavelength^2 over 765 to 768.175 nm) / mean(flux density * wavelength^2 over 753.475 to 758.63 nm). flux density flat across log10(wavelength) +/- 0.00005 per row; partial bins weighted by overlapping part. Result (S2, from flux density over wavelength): 0.77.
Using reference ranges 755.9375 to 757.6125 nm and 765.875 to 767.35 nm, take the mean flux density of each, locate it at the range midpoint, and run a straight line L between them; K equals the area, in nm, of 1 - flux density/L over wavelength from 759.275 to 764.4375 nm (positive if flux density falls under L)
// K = -0.24 nm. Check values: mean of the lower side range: 240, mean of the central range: 213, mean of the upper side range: 171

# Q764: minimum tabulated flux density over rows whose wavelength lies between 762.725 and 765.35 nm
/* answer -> 193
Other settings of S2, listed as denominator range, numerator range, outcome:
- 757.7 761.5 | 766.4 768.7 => 0.75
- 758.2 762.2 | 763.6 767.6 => 0.86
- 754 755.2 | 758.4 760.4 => 0.92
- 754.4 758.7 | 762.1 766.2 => 0.88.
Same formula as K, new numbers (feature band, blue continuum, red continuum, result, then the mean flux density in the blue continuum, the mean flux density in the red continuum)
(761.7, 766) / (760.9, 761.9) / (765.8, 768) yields -0.269 nm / 217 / 172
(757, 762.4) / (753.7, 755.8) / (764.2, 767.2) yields -0.247 nm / 241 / 188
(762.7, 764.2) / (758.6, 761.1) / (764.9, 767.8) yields -0.049 nm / 218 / 181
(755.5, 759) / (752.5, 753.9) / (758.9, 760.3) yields -0.294 nm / 237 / 214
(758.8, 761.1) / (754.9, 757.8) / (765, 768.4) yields 0.036 nm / 240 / 179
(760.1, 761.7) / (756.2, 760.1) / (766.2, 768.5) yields -0.009 nm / 234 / 165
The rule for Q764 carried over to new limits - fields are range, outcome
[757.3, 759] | 235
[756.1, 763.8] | 192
